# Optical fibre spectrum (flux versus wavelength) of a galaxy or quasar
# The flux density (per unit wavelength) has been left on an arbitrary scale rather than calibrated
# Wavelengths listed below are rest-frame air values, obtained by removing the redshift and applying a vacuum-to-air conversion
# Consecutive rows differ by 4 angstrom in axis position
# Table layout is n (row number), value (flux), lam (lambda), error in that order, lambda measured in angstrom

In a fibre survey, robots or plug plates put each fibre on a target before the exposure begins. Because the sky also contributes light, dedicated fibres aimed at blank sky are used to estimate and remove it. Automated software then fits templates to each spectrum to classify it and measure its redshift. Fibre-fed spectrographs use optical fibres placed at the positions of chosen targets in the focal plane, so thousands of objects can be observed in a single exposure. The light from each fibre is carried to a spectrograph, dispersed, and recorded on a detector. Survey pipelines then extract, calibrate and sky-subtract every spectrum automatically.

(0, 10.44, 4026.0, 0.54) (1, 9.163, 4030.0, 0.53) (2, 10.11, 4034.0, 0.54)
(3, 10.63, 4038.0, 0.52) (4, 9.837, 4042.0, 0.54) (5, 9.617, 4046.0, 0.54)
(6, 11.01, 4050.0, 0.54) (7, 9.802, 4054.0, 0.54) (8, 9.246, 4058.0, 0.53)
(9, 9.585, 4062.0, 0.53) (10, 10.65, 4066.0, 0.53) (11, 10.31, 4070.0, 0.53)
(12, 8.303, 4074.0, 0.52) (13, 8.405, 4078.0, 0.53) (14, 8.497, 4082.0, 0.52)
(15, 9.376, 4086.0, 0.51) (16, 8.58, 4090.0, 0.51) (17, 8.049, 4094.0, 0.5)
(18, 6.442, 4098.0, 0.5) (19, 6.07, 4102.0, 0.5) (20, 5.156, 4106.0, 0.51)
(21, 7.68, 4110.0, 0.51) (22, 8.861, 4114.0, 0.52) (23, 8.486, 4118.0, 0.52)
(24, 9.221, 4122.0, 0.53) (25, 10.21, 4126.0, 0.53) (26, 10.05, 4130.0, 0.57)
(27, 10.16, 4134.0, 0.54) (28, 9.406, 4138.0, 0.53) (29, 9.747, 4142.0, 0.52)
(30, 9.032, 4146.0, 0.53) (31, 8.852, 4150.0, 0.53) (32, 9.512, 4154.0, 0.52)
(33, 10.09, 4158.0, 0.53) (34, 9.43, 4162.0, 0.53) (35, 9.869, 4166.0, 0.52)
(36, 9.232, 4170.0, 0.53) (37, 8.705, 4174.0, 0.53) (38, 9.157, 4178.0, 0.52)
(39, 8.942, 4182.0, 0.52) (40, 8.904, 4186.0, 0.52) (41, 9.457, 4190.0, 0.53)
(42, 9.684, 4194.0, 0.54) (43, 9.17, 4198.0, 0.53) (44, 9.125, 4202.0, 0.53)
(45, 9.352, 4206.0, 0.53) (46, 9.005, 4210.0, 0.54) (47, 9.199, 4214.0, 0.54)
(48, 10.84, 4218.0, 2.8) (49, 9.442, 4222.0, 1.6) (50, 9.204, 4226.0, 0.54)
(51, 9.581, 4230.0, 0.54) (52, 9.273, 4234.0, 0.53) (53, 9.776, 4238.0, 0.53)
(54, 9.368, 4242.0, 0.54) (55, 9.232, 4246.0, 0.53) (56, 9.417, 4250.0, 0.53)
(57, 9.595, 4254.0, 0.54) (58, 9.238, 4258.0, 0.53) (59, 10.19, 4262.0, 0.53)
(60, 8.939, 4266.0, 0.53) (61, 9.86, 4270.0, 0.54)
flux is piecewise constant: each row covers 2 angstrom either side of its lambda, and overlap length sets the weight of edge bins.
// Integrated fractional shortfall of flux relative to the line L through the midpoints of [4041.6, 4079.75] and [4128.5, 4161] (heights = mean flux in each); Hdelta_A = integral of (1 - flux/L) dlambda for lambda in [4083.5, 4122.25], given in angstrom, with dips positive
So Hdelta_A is 7.6 angstrom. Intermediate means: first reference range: 9.68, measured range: 7.74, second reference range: 9.59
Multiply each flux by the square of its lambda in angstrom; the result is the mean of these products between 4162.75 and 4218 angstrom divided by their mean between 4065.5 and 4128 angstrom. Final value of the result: 1.16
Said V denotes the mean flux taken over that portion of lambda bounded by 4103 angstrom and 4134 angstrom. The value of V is 8.55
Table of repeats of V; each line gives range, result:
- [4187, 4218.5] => 9.4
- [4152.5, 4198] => 9.35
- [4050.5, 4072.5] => 9.96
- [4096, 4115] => 6.74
